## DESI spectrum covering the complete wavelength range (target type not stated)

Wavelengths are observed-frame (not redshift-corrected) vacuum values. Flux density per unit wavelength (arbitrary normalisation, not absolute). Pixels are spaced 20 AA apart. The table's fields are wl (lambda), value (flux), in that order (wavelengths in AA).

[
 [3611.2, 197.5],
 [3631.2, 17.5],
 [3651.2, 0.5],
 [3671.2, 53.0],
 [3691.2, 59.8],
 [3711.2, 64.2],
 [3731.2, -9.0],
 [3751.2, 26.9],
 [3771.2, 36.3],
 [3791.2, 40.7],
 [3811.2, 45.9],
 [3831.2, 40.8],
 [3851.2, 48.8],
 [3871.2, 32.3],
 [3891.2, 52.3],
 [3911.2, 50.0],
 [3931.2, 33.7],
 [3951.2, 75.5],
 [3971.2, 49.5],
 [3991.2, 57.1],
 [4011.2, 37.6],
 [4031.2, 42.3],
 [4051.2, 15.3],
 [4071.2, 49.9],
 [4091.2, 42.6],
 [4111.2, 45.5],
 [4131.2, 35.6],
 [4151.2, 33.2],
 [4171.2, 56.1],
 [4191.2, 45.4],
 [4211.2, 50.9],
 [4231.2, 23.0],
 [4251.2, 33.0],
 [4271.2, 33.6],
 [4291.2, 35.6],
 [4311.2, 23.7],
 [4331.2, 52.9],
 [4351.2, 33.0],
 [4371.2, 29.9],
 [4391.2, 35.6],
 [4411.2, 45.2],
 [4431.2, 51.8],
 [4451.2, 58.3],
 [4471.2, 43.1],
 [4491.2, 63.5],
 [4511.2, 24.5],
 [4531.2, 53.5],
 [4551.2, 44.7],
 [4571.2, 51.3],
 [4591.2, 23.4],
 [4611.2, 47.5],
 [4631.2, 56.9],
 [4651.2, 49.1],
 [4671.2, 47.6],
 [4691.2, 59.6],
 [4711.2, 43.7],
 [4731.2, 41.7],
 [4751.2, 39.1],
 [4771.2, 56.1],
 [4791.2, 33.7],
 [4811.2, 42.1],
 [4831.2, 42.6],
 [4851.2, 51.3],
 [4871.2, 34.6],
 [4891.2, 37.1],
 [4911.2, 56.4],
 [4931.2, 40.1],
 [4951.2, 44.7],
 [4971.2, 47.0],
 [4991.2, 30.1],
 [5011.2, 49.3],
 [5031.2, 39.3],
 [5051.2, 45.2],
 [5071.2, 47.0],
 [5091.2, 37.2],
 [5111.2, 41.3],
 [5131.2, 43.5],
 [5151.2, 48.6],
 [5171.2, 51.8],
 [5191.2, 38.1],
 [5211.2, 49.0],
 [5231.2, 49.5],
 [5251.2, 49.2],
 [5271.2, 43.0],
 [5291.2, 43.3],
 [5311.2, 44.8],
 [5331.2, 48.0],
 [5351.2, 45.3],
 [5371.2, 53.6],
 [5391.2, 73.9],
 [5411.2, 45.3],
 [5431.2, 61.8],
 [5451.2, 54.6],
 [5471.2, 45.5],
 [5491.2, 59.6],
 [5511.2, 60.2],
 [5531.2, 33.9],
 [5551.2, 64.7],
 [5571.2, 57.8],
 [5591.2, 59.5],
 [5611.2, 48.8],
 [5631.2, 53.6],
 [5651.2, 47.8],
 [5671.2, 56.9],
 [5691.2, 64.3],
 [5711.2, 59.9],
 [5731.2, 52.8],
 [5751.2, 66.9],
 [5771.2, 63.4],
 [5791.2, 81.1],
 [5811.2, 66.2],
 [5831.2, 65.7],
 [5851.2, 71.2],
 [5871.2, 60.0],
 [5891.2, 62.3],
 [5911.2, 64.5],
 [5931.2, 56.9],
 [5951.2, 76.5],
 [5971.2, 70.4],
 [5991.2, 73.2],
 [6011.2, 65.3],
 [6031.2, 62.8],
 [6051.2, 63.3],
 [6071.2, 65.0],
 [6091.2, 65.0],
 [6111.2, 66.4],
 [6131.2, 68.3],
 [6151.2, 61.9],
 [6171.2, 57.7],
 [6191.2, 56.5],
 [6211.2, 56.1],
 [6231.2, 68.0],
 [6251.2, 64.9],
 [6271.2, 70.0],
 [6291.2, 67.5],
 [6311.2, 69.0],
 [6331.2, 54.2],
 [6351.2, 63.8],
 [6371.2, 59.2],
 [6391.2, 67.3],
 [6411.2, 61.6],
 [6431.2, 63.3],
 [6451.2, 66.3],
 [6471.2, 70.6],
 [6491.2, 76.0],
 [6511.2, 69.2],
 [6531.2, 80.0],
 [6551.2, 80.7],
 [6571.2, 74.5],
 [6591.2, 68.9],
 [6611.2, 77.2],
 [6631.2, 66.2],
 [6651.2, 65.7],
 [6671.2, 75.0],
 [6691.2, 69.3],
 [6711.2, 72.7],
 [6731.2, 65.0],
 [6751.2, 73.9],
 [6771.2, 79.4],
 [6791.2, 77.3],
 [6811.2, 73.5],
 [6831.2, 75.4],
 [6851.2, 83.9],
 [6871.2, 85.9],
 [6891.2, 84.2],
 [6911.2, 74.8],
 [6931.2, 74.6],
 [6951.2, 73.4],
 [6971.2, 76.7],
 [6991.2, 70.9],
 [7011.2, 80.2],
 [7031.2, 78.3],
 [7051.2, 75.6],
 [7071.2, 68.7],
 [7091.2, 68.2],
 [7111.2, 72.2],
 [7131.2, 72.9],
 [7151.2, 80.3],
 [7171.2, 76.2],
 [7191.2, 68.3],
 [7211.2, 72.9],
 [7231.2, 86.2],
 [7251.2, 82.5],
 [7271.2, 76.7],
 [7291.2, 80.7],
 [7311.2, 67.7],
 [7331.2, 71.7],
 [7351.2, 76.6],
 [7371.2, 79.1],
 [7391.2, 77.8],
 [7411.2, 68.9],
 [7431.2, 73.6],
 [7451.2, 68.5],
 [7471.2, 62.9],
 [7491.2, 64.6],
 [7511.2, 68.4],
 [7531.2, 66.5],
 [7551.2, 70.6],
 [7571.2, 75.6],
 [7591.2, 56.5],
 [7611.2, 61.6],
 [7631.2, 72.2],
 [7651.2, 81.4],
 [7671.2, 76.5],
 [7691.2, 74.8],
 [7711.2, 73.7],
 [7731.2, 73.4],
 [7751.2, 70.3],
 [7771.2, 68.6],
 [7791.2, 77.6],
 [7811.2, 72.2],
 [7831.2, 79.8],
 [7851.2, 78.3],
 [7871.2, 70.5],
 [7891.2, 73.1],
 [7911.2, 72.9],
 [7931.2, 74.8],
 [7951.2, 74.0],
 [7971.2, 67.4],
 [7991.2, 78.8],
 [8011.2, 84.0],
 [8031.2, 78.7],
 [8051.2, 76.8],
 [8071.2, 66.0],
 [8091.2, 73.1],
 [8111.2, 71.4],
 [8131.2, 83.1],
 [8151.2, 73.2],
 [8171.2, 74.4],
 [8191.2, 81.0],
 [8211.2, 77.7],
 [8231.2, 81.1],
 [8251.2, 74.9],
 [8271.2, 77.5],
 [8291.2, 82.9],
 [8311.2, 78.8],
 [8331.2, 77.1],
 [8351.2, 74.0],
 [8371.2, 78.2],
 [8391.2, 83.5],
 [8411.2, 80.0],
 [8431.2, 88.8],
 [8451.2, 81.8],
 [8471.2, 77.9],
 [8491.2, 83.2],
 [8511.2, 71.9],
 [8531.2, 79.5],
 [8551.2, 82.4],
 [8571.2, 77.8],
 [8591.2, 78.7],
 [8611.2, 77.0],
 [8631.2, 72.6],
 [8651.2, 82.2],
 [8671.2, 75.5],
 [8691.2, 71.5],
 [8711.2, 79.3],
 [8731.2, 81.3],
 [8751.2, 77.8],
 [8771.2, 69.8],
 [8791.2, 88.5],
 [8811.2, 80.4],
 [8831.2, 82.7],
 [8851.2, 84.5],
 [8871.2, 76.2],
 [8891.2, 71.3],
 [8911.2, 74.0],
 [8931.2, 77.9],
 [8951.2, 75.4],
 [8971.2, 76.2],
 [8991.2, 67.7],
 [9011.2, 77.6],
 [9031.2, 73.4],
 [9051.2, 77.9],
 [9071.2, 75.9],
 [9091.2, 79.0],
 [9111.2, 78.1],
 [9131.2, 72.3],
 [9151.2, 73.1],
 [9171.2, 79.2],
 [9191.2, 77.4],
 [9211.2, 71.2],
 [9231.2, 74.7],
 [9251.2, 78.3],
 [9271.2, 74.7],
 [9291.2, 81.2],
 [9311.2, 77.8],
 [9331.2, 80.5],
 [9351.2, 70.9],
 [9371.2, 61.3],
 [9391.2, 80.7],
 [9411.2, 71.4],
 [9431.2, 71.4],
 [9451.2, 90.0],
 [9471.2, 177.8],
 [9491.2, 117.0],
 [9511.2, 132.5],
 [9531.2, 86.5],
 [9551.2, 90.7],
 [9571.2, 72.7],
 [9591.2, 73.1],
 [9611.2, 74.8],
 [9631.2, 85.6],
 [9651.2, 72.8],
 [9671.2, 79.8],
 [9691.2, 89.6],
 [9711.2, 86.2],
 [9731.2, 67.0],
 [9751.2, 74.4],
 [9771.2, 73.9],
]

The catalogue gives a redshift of 0.44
